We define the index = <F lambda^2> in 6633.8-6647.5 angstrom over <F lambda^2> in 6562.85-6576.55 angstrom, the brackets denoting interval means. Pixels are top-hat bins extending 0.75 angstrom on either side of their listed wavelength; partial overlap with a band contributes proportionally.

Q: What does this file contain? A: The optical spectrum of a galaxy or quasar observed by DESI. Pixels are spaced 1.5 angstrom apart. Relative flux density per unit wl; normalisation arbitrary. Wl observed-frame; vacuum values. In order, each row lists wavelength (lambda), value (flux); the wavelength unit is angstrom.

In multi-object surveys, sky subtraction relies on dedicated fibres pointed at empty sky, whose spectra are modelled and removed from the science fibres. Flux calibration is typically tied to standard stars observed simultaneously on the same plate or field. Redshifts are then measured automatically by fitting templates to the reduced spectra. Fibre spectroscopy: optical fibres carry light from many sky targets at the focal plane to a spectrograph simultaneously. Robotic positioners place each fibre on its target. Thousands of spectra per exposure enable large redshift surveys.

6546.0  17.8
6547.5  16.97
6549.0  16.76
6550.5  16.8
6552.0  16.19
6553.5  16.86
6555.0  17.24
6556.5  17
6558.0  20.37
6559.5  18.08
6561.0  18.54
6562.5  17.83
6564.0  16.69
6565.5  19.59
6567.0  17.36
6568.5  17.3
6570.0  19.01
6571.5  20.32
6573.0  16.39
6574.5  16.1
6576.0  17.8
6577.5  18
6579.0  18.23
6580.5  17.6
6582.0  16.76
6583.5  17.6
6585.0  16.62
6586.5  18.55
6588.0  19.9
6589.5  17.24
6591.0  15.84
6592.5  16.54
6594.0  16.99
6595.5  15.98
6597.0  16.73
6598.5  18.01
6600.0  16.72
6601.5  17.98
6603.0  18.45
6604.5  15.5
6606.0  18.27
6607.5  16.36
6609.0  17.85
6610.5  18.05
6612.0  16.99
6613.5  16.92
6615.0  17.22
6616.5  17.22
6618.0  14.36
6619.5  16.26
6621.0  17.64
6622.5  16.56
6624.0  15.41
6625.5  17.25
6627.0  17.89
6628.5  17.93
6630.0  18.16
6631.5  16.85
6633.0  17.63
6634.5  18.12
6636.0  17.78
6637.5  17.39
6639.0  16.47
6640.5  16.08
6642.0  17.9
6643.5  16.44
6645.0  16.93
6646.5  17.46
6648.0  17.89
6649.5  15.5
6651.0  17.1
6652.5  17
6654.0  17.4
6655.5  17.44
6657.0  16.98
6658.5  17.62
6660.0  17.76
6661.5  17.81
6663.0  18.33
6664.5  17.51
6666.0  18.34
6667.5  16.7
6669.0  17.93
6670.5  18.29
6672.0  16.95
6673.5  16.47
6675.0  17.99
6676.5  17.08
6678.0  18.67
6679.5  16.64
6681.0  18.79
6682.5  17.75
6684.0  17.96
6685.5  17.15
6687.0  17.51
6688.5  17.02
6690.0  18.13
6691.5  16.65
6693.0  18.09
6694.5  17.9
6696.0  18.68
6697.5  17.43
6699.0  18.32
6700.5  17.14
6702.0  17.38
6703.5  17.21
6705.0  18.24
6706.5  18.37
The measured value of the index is 1.0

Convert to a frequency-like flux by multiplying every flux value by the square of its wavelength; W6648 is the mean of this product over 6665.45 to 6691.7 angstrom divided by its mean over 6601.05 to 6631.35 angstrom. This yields 1.05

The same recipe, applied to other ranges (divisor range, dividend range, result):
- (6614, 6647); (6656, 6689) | 1.05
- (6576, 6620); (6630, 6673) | 1.02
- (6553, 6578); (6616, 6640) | 0.97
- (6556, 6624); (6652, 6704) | 1.04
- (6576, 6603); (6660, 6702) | 1.04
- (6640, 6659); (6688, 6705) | 1.05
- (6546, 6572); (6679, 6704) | 1.03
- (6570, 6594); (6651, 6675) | 1.02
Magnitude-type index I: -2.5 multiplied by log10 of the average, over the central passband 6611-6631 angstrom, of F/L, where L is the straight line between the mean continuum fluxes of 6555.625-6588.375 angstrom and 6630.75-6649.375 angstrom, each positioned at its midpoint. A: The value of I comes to 0.03 mag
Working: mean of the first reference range 18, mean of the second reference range 17.2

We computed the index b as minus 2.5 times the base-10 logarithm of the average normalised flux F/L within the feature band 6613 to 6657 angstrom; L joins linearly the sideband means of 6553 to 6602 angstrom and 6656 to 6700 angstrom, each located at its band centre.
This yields 0.038 mag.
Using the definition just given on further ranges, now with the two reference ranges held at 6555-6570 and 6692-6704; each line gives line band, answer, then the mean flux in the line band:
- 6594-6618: 0.05 mag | 17.1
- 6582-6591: 0.02 mag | 17.7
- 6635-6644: 0.05 mag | 17.1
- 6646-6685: 0.02 mag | 17.5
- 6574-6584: 0.04 mag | 17.5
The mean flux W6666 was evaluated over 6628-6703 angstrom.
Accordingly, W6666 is 17.5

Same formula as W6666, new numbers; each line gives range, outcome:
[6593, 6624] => 17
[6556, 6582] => 18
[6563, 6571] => 18.1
